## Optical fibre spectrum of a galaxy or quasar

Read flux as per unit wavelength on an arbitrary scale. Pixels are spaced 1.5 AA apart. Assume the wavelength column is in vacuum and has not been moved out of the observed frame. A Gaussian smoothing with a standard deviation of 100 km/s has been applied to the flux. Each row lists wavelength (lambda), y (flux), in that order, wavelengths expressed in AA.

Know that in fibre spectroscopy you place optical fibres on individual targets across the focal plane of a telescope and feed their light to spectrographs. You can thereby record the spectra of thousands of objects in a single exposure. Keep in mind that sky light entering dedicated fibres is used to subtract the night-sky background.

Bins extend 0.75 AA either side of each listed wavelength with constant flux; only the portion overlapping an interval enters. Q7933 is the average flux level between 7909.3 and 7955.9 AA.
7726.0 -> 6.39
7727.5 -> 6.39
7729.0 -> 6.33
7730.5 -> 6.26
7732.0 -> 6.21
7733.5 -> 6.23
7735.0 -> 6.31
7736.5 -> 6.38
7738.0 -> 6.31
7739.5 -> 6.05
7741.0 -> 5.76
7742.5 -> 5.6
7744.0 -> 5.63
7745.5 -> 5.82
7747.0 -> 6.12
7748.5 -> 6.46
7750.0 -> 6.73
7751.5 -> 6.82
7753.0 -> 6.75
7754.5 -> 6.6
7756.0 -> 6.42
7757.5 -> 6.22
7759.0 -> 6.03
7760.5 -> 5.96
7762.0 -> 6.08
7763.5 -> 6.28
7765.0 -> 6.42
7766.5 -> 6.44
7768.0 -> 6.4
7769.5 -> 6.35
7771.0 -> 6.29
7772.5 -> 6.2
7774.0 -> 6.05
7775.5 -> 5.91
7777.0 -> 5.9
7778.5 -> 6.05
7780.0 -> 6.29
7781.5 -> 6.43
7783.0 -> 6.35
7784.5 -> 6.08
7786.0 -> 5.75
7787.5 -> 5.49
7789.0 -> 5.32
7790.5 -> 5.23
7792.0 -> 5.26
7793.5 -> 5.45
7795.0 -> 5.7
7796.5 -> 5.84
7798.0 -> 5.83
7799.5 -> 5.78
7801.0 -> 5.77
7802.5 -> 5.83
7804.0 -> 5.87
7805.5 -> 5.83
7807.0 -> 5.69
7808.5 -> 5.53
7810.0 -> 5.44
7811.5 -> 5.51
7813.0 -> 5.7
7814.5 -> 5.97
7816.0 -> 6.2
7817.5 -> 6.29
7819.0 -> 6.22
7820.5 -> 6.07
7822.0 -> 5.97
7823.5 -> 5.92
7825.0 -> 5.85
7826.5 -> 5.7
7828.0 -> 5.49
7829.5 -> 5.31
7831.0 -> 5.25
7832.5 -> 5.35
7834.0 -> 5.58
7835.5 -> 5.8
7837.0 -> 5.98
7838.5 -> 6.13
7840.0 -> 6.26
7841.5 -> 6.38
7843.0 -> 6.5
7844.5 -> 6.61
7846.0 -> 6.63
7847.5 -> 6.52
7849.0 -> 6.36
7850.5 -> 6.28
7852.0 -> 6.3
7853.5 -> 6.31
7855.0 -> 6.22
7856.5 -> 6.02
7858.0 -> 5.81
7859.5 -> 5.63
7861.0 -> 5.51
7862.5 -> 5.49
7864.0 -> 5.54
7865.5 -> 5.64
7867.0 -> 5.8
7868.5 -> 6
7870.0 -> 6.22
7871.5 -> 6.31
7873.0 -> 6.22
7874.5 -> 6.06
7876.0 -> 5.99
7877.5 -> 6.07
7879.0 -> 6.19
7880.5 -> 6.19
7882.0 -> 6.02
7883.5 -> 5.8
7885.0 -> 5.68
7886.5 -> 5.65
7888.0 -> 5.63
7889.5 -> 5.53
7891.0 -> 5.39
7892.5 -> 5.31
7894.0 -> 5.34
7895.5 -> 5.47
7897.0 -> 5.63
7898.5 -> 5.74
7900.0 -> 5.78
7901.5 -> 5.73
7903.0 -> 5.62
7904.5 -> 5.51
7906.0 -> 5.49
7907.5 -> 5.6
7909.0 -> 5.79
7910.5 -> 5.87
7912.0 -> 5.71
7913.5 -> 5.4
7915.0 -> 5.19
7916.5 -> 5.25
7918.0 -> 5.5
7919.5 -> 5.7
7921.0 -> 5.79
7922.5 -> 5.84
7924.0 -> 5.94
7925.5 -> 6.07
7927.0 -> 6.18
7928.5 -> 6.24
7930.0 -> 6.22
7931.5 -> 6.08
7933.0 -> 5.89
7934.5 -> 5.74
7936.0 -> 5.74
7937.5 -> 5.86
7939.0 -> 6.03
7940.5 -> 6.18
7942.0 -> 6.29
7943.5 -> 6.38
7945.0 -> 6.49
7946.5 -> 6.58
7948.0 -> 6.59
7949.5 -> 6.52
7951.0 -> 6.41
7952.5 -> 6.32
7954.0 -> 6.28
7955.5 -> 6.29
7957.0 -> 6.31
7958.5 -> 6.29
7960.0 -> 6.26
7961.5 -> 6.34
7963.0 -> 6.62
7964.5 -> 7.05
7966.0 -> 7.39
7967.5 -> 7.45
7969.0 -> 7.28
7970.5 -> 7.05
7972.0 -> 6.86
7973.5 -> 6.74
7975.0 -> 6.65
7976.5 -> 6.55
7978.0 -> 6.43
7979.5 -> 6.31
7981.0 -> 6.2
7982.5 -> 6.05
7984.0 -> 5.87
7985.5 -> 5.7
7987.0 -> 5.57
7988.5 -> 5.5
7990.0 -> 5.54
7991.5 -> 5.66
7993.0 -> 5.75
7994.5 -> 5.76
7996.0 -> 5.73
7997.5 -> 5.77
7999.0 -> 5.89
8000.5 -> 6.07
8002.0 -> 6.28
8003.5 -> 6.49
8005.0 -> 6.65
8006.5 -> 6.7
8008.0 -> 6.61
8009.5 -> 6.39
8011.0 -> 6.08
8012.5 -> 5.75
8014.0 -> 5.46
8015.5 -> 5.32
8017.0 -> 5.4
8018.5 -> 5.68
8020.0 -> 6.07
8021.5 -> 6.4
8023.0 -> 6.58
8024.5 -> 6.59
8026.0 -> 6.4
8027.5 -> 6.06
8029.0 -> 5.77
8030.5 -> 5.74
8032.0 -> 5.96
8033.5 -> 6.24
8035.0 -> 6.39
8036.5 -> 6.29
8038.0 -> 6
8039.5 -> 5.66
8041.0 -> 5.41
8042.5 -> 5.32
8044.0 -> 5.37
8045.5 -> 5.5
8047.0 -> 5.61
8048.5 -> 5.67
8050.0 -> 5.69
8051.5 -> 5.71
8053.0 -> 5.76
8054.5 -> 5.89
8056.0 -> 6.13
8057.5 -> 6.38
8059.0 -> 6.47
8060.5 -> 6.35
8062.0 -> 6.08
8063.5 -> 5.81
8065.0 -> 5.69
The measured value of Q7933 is 6.01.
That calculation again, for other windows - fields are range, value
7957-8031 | 6.22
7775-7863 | 5.89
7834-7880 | 6.08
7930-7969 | 6.39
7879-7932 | 5.72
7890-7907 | 5.55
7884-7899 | 5.54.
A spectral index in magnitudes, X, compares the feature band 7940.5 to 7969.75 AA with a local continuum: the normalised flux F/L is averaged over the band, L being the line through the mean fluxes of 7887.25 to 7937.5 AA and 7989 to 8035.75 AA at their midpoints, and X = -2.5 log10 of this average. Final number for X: -0.128 mag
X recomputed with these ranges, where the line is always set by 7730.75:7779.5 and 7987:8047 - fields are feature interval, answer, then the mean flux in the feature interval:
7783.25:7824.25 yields 0.07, 5.77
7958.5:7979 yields -0.14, 6.8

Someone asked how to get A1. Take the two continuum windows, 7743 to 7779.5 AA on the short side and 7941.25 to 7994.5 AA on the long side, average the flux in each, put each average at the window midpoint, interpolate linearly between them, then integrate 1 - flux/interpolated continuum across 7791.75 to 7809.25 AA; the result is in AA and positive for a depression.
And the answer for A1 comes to 1.6 AA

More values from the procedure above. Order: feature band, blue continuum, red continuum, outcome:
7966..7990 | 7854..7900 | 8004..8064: -2.01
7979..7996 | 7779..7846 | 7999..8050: 0.47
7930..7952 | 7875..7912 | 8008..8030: -1.41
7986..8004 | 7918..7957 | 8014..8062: 0.57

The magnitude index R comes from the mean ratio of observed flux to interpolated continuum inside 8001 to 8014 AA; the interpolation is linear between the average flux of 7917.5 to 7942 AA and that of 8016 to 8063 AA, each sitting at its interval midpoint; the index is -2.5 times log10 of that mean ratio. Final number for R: -0.06 mag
